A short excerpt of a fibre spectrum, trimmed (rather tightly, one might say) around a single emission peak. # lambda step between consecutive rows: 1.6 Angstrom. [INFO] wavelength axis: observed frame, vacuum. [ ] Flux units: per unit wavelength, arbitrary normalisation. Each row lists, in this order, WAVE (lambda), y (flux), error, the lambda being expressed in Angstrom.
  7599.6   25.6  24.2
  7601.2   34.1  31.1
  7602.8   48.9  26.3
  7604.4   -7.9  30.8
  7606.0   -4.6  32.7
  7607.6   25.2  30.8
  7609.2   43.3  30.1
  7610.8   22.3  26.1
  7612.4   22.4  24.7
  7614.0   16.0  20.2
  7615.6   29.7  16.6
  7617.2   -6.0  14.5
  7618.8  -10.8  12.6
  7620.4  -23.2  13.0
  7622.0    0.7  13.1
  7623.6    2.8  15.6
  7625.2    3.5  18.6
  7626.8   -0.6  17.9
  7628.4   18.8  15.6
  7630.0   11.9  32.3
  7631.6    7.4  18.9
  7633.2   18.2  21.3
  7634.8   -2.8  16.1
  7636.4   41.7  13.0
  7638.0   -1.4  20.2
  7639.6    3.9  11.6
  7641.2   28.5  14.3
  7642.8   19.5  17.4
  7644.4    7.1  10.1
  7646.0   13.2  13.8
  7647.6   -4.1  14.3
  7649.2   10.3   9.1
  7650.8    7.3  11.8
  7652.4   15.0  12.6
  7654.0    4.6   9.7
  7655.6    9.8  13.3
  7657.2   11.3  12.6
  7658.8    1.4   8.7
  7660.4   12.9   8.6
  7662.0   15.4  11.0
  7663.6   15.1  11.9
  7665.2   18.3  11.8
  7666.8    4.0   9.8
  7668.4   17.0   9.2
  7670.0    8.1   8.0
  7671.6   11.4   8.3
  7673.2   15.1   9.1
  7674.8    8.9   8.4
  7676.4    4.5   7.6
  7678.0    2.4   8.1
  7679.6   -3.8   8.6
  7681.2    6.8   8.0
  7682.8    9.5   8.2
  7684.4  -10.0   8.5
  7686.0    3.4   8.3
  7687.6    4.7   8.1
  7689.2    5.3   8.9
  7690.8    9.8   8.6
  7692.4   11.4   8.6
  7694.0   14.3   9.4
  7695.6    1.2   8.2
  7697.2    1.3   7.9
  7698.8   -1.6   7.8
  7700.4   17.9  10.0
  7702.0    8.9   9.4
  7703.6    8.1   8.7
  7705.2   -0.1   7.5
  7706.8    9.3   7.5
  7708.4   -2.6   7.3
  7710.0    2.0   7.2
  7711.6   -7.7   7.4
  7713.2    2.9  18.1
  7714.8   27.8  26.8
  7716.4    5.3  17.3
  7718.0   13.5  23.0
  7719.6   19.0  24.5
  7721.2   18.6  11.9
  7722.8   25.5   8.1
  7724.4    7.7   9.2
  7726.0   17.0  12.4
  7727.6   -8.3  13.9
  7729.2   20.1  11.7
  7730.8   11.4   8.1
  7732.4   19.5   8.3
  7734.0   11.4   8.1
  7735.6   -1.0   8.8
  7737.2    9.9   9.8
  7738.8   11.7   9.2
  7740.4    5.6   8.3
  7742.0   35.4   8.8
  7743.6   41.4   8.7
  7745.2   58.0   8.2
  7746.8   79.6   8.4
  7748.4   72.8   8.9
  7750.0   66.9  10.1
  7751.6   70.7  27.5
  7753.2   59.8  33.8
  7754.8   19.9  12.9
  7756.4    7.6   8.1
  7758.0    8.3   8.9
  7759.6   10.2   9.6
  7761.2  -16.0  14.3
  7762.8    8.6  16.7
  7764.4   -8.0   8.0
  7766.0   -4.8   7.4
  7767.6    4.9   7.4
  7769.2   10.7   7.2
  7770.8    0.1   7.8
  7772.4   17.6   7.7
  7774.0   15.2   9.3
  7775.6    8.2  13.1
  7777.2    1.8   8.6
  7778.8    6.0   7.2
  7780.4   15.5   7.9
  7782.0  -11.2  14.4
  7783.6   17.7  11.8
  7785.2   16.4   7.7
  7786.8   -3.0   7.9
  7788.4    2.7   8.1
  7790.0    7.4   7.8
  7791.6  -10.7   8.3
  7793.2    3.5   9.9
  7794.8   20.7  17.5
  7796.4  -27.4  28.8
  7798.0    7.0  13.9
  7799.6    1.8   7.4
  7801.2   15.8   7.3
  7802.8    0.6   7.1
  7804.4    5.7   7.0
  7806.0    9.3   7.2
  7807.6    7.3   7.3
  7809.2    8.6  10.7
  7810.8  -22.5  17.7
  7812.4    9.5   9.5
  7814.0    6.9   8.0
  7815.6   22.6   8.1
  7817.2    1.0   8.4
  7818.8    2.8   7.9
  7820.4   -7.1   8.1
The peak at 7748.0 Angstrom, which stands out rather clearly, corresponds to [O II]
